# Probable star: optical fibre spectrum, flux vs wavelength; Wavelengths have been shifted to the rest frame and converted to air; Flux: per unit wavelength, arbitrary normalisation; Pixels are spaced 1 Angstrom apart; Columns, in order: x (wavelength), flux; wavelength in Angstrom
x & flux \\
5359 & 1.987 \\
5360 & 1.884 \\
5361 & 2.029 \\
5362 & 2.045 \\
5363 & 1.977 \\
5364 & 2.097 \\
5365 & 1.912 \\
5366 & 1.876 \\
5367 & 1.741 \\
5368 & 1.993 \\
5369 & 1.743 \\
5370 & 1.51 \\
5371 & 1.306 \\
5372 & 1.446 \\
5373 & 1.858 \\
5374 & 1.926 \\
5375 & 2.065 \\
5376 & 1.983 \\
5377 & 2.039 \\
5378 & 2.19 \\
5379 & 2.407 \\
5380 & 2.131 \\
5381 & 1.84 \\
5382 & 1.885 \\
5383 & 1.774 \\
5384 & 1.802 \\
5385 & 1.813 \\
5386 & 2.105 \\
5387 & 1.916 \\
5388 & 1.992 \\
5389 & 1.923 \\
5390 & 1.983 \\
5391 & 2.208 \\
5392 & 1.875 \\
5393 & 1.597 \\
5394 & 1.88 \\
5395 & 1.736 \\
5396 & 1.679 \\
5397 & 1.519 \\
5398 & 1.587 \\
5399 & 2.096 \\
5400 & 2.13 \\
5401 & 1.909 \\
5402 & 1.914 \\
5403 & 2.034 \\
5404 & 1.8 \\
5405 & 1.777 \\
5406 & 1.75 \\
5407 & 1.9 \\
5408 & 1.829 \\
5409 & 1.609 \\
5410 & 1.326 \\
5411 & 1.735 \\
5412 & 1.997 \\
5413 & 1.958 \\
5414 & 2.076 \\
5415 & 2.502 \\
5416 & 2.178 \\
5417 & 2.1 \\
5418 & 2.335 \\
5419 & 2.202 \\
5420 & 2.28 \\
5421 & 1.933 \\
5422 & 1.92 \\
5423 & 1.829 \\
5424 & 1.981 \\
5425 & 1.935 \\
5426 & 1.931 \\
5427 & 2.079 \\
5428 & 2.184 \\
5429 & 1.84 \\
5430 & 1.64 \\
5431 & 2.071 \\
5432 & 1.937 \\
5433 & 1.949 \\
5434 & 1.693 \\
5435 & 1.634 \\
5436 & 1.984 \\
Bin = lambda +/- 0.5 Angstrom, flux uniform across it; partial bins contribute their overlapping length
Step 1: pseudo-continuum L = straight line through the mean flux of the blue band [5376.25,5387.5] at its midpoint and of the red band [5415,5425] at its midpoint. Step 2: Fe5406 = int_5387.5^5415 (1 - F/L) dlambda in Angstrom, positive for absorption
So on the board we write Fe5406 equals 2.53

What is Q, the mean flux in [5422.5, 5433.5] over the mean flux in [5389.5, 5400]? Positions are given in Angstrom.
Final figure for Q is 1.1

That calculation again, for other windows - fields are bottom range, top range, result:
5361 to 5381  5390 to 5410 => 0.96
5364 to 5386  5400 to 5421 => 1.05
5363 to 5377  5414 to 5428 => 1.15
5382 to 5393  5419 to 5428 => 1.05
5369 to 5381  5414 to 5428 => 1.11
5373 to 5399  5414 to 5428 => 1.09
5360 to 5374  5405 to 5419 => 1.07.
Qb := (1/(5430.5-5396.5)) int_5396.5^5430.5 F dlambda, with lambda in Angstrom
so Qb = 1.94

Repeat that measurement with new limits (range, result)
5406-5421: 1.99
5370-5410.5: 1.86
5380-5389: 1.91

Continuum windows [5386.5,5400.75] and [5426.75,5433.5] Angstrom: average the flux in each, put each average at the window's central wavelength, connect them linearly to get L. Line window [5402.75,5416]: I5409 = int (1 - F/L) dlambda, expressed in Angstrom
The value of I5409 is 0.2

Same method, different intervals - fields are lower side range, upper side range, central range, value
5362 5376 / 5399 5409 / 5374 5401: -1.07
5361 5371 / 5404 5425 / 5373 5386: -0.72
